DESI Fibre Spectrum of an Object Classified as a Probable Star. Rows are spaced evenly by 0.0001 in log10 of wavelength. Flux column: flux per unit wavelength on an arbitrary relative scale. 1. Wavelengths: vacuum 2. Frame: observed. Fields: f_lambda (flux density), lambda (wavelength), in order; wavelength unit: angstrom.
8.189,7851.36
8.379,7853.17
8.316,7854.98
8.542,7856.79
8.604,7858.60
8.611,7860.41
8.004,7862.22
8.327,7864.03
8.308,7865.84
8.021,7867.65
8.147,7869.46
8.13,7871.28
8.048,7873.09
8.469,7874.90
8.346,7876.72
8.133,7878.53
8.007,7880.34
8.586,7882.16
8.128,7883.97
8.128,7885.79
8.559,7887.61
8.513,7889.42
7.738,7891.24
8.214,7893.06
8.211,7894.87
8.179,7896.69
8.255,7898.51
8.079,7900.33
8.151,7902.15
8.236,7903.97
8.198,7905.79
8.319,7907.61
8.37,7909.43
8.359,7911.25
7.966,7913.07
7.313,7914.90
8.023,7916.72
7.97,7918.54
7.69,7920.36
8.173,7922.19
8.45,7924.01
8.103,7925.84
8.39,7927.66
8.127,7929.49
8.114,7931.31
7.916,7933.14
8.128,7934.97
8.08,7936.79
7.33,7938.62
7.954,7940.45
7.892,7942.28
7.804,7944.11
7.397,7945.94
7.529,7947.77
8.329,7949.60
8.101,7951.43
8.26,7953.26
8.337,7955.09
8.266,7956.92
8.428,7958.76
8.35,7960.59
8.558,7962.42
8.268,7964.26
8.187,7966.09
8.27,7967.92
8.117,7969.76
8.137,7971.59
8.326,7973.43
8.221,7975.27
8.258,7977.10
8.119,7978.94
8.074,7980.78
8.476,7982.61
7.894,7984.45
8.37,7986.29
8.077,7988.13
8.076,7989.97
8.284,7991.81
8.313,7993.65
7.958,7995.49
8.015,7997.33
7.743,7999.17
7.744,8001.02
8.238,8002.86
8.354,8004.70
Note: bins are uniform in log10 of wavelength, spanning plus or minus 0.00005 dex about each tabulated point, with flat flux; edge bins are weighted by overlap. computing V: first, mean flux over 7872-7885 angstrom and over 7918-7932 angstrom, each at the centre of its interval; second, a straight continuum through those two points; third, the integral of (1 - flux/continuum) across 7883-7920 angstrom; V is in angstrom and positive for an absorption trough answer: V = 0.2 angstrom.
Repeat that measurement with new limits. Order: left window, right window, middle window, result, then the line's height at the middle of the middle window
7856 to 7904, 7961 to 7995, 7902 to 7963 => 1.19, 8.23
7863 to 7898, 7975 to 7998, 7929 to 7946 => 0.62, 8.19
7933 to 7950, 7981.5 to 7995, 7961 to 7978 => -0.45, 8.05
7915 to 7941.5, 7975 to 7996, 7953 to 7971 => -0.42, 8.11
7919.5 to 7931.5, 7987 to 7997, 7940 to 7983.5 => -0.05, 8.15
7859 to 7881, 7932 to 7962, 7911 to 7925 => 0.20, 8.09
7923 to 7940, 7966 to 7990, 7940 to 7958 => 0.27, 8.11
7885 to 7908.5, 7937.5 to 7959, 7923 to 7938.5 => -0.15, 8.04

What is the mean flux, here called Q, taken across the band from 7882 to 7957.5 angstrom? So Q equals 8.09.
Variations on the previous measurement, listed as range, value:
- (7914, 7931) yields 8.03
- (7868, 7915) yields 8.2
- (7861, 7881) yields 8.19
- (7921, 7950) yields 7.97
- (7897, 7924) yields 8.09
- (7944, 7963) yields 8.13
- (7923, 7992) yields 8.13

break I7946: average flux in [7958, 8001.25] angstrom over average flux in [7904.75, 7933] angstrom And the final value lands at 1.0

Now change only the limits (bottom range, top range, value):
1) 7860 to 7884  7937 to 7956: 0.96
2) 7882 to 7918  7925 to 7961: 0.98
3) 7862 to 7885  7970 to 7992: 1.00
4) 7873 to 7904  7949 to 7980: 1.00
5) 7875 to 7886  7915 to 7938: 0.98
